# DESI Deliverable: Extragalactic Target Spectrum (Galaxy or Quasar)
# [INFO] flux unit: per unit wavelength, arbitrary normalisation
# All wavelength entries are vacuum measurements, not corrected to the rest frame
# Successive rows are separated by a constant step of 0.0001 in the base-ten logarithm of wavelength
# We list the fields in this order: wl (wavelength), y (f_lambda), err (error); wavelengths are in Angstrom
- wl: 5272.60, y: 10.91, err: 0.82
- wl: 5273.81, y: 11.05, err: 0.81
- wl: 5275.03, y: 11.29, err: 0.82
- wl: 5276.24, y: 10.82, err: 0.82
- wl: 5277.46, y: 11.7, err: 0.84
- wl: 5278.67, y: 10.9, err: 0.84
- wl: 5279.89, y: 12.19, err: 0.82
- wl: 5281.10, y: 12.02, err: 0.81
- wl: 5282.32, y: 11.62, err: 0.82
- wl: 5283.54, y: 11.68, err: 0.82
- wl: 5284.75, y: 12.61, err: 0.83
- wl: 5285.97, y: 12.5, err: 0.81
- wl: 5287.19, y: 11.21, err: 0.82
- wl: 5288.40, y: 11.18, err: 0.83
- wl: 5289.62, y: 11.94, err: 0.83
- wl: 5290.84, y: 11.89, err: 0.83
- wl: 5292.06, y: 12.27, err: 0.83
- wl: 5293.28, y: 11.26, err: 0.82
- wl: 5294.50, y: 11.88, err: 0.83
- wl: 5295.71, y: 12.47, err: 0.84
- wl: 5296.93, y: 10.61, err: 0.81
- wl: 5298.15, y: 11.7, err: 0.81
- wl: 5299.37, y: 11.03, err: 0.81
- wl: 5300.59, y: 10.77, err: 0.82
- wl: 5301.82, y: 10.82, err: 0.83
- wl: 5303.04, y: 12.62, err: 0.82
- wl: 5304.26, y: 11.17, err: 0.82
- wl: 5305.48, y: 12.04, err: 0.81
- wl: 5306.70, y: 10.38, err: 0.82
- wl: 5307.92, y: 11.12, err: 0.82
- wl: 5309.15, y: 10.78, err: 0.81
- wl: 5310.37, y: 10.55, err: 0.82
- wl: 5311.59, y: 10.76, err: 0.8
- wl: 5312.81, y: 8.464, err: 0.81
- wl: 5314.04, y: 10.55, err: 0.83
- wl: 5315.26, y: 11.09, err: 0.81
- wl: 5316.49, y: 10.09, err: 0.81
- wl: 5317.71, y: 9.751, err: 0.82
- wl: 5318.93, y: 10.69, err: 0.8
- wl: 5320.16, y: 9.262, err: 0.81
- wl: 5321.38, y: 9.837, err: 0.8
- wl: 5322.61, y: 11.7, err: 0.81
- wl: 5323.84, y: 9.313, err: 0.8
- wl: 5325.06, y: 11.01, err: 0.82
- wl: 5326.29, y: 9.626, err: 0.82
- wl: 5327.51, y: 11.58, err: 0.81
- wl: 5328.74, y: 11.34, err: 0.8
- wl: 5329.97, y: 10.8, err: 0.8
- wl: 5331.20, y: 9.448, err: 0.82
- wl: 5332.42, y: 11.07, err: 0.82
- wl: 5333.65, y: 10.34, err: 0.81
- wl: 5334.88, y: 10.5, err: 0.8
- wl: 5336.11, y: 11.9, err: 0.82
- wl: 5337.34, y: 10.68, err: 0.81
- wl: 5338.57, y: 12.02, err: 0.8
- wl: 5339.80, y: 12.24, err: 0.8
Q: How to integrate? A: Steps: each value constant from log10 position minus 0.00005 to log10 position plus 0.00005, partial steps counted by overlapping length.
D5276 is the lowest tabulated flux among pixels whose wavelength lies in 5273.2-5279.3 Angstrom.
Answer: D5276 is 10.82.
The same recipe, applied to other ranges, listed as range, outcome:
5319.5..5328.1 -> 9.262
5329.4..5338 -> 9.448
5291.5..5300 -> 10.61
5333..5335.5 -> 10.34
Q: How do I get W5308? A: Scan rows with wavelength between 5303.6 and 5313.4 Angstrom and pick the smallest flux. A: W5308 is 8.464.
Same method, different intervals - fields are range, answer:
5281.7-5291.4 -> 11.18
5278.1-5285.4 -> 10.9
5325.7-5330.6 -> 9.626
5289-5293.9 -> 11.26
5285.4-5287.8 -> 11.21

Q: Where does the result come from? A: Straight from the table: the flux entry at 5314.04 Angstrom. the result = 10.55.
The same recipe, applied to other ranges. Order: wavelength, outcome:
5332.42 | 11.07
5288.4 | 11.18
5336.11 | 11.9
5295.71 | 12.47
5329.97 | 10.8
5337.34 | 10.68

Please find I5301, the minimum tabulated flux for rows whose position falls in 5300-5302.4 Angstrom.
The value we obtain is 10.77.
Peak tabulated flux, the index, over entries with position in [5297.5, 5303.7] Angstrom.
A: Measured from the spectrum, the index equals 12.62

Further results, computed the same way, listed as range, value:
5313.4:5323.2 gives 11.7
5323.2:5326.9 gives 11.01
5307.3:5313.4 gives 11.12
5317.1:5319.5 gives 10.69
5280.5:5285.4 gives 12.61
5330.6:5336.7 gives 11.9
